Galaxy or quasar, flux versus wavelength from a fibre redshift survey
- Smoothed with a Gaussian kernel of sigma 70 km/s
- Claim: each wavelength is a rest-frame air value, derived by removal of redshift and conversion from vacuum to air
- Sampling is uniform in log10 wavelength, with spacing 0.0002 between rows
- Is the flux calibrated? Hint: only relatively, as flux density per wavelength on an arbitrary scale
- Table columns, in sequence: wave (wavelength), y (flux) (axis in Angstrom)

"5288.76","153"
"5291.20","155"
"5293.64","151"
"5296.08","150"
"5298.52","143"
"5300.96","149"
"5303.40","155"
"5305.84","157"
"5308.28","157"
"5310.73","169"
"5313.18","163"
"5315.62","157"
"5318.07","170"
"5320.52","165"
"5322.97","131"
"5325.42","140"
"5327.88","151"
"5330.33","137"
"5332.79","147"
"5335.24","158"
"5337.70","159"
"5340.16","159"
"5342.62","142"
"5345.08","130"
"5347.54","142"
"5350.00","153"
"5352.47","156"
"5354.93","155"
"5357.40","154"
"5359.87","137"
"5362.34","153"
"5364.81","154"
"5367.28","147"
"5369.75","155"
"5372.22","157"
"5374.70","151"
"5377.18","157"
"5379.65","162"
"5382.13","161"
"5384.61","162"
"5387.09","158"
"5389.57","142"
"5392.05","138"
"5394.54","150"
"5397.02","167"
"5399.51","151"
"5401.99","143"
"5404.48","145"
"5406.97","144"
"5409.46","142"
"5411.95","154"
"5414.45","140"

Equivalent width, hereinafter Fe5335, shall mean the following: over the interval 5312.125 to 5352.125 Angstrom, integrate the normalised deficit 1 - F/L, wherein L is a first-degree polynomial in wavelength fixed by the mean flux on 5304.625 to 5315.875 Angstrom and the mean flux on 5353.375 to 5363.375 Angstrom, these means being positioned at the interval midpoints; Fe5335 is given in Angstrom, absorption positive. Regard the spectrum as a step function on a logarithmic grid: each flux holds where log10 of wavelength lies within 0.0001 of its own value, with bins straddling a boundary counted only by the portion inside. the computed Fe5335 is 1.44 Angstrom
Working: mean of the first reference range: 161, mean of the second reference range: 150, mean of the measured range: 150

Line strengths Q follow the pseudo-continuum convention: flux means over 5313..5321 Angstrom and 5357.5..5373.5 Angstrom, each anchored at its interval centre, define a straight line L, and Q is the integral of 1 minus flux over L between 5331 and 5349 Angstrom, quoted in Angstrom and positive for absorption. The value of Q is 1.1 Angstrom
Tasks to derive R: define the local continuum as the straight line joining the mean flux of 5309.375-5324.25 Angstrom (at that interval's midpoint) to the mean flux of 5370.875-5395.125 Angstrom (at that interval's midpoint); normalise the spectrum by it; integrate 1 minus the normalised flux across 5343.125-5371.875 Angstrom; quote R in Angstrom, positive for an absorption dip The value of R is 1.3 Angstrom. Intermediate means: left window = 159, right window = 154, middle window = 149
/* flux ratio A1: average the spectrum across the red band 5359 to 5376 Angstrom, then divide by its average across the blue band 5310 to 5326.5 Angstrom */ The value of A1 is 1.0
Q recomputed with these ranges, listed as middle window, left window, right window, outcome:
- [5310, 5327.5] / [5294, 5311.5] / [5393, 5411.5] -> -0.3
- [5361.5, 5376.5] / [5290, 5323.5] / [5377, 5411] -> 0.0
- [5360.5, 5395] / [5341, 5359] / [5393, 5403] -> -0.6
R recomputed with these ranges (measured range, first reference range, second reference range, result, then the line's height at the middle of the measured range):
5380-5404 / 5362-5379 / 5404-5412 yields -0.59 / 149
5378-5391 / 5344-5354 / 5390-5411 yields -0.87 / 147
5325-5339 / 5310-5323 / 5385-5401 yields 0.89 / 159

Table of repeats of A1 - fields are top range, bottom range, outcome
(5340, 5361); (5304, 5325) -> 0.93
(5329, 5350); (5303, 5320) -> 0.91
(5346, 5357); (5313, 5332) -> 1.00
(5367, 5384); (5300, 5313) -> 0.99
